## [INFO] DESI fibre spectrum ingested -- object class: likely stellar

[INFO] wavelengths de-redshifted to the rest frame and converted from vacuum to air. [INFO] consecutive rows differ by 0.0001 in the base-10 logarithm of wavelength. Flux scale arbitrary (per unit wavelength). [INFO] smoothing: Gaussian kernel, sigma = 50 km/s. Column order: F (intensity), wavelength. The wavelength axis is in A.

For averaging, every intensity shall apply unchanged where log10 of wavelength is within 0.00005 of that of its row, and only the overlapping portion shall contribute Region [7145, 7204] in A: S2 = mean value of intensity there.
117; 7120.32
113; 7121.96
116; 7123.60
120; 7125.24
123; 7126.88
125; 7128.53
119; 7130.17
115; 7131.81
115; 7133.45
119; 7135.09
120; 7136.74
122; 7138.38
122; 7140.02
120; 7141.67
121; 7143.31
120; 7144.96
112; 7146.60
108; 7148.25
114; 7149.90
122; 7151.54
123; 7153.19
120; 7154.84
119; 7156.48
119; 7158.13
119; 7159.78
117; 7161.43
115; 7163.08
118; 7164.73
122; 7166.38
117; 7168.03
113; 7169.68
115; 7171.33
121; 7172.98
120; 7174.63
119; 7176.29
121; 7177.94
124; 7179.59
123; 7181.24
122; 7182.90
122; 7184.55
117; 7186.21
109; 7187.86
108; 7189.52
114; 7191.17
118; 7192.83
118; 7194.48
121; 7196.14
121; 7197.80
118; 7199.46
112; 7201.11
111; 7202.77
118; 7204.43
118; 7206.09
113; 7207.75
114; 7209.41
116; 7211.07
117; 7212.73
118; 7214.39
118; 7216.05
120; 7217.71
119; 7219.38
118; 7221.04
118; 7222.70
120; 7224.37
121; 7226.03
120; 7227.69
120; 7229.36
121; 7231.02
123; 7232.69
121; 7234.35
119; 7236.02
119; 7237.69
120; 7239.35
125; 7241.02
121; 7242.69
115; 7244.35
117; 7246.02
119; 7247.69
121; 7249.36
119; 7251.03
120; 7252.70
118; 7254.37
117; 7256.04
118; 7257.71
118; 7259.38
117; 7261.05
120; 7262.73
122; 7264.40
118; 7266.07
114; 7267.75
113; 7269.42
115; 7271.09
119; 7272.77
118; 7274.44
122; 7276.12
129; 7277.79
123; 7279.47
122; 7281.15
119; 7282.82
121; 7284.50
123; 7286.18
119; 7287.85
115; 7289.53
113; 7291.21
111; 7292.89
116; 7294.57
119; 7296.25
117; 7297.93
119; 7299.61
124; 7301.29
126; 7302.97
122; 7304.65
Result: 118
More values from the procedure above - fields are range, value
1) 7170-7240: 118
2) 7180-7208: 117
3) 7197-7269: 118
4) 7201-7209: 115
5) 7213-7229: 119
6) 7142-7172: 118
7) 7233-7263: 119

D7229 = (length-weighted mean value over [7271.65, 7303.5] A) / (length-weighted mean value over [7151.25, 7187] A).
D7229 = 1.0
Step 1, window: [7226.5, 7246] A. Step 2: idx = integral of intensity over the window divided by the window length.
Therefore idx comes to 120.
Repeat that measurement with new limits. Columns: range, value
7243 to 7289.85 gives 119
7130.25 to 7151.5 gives 118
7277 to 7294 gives 119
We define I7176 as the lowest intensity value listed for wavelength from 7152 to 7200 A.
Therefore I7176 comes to 108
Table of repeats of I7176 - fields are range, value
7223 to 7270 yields 113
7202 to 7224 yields 111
